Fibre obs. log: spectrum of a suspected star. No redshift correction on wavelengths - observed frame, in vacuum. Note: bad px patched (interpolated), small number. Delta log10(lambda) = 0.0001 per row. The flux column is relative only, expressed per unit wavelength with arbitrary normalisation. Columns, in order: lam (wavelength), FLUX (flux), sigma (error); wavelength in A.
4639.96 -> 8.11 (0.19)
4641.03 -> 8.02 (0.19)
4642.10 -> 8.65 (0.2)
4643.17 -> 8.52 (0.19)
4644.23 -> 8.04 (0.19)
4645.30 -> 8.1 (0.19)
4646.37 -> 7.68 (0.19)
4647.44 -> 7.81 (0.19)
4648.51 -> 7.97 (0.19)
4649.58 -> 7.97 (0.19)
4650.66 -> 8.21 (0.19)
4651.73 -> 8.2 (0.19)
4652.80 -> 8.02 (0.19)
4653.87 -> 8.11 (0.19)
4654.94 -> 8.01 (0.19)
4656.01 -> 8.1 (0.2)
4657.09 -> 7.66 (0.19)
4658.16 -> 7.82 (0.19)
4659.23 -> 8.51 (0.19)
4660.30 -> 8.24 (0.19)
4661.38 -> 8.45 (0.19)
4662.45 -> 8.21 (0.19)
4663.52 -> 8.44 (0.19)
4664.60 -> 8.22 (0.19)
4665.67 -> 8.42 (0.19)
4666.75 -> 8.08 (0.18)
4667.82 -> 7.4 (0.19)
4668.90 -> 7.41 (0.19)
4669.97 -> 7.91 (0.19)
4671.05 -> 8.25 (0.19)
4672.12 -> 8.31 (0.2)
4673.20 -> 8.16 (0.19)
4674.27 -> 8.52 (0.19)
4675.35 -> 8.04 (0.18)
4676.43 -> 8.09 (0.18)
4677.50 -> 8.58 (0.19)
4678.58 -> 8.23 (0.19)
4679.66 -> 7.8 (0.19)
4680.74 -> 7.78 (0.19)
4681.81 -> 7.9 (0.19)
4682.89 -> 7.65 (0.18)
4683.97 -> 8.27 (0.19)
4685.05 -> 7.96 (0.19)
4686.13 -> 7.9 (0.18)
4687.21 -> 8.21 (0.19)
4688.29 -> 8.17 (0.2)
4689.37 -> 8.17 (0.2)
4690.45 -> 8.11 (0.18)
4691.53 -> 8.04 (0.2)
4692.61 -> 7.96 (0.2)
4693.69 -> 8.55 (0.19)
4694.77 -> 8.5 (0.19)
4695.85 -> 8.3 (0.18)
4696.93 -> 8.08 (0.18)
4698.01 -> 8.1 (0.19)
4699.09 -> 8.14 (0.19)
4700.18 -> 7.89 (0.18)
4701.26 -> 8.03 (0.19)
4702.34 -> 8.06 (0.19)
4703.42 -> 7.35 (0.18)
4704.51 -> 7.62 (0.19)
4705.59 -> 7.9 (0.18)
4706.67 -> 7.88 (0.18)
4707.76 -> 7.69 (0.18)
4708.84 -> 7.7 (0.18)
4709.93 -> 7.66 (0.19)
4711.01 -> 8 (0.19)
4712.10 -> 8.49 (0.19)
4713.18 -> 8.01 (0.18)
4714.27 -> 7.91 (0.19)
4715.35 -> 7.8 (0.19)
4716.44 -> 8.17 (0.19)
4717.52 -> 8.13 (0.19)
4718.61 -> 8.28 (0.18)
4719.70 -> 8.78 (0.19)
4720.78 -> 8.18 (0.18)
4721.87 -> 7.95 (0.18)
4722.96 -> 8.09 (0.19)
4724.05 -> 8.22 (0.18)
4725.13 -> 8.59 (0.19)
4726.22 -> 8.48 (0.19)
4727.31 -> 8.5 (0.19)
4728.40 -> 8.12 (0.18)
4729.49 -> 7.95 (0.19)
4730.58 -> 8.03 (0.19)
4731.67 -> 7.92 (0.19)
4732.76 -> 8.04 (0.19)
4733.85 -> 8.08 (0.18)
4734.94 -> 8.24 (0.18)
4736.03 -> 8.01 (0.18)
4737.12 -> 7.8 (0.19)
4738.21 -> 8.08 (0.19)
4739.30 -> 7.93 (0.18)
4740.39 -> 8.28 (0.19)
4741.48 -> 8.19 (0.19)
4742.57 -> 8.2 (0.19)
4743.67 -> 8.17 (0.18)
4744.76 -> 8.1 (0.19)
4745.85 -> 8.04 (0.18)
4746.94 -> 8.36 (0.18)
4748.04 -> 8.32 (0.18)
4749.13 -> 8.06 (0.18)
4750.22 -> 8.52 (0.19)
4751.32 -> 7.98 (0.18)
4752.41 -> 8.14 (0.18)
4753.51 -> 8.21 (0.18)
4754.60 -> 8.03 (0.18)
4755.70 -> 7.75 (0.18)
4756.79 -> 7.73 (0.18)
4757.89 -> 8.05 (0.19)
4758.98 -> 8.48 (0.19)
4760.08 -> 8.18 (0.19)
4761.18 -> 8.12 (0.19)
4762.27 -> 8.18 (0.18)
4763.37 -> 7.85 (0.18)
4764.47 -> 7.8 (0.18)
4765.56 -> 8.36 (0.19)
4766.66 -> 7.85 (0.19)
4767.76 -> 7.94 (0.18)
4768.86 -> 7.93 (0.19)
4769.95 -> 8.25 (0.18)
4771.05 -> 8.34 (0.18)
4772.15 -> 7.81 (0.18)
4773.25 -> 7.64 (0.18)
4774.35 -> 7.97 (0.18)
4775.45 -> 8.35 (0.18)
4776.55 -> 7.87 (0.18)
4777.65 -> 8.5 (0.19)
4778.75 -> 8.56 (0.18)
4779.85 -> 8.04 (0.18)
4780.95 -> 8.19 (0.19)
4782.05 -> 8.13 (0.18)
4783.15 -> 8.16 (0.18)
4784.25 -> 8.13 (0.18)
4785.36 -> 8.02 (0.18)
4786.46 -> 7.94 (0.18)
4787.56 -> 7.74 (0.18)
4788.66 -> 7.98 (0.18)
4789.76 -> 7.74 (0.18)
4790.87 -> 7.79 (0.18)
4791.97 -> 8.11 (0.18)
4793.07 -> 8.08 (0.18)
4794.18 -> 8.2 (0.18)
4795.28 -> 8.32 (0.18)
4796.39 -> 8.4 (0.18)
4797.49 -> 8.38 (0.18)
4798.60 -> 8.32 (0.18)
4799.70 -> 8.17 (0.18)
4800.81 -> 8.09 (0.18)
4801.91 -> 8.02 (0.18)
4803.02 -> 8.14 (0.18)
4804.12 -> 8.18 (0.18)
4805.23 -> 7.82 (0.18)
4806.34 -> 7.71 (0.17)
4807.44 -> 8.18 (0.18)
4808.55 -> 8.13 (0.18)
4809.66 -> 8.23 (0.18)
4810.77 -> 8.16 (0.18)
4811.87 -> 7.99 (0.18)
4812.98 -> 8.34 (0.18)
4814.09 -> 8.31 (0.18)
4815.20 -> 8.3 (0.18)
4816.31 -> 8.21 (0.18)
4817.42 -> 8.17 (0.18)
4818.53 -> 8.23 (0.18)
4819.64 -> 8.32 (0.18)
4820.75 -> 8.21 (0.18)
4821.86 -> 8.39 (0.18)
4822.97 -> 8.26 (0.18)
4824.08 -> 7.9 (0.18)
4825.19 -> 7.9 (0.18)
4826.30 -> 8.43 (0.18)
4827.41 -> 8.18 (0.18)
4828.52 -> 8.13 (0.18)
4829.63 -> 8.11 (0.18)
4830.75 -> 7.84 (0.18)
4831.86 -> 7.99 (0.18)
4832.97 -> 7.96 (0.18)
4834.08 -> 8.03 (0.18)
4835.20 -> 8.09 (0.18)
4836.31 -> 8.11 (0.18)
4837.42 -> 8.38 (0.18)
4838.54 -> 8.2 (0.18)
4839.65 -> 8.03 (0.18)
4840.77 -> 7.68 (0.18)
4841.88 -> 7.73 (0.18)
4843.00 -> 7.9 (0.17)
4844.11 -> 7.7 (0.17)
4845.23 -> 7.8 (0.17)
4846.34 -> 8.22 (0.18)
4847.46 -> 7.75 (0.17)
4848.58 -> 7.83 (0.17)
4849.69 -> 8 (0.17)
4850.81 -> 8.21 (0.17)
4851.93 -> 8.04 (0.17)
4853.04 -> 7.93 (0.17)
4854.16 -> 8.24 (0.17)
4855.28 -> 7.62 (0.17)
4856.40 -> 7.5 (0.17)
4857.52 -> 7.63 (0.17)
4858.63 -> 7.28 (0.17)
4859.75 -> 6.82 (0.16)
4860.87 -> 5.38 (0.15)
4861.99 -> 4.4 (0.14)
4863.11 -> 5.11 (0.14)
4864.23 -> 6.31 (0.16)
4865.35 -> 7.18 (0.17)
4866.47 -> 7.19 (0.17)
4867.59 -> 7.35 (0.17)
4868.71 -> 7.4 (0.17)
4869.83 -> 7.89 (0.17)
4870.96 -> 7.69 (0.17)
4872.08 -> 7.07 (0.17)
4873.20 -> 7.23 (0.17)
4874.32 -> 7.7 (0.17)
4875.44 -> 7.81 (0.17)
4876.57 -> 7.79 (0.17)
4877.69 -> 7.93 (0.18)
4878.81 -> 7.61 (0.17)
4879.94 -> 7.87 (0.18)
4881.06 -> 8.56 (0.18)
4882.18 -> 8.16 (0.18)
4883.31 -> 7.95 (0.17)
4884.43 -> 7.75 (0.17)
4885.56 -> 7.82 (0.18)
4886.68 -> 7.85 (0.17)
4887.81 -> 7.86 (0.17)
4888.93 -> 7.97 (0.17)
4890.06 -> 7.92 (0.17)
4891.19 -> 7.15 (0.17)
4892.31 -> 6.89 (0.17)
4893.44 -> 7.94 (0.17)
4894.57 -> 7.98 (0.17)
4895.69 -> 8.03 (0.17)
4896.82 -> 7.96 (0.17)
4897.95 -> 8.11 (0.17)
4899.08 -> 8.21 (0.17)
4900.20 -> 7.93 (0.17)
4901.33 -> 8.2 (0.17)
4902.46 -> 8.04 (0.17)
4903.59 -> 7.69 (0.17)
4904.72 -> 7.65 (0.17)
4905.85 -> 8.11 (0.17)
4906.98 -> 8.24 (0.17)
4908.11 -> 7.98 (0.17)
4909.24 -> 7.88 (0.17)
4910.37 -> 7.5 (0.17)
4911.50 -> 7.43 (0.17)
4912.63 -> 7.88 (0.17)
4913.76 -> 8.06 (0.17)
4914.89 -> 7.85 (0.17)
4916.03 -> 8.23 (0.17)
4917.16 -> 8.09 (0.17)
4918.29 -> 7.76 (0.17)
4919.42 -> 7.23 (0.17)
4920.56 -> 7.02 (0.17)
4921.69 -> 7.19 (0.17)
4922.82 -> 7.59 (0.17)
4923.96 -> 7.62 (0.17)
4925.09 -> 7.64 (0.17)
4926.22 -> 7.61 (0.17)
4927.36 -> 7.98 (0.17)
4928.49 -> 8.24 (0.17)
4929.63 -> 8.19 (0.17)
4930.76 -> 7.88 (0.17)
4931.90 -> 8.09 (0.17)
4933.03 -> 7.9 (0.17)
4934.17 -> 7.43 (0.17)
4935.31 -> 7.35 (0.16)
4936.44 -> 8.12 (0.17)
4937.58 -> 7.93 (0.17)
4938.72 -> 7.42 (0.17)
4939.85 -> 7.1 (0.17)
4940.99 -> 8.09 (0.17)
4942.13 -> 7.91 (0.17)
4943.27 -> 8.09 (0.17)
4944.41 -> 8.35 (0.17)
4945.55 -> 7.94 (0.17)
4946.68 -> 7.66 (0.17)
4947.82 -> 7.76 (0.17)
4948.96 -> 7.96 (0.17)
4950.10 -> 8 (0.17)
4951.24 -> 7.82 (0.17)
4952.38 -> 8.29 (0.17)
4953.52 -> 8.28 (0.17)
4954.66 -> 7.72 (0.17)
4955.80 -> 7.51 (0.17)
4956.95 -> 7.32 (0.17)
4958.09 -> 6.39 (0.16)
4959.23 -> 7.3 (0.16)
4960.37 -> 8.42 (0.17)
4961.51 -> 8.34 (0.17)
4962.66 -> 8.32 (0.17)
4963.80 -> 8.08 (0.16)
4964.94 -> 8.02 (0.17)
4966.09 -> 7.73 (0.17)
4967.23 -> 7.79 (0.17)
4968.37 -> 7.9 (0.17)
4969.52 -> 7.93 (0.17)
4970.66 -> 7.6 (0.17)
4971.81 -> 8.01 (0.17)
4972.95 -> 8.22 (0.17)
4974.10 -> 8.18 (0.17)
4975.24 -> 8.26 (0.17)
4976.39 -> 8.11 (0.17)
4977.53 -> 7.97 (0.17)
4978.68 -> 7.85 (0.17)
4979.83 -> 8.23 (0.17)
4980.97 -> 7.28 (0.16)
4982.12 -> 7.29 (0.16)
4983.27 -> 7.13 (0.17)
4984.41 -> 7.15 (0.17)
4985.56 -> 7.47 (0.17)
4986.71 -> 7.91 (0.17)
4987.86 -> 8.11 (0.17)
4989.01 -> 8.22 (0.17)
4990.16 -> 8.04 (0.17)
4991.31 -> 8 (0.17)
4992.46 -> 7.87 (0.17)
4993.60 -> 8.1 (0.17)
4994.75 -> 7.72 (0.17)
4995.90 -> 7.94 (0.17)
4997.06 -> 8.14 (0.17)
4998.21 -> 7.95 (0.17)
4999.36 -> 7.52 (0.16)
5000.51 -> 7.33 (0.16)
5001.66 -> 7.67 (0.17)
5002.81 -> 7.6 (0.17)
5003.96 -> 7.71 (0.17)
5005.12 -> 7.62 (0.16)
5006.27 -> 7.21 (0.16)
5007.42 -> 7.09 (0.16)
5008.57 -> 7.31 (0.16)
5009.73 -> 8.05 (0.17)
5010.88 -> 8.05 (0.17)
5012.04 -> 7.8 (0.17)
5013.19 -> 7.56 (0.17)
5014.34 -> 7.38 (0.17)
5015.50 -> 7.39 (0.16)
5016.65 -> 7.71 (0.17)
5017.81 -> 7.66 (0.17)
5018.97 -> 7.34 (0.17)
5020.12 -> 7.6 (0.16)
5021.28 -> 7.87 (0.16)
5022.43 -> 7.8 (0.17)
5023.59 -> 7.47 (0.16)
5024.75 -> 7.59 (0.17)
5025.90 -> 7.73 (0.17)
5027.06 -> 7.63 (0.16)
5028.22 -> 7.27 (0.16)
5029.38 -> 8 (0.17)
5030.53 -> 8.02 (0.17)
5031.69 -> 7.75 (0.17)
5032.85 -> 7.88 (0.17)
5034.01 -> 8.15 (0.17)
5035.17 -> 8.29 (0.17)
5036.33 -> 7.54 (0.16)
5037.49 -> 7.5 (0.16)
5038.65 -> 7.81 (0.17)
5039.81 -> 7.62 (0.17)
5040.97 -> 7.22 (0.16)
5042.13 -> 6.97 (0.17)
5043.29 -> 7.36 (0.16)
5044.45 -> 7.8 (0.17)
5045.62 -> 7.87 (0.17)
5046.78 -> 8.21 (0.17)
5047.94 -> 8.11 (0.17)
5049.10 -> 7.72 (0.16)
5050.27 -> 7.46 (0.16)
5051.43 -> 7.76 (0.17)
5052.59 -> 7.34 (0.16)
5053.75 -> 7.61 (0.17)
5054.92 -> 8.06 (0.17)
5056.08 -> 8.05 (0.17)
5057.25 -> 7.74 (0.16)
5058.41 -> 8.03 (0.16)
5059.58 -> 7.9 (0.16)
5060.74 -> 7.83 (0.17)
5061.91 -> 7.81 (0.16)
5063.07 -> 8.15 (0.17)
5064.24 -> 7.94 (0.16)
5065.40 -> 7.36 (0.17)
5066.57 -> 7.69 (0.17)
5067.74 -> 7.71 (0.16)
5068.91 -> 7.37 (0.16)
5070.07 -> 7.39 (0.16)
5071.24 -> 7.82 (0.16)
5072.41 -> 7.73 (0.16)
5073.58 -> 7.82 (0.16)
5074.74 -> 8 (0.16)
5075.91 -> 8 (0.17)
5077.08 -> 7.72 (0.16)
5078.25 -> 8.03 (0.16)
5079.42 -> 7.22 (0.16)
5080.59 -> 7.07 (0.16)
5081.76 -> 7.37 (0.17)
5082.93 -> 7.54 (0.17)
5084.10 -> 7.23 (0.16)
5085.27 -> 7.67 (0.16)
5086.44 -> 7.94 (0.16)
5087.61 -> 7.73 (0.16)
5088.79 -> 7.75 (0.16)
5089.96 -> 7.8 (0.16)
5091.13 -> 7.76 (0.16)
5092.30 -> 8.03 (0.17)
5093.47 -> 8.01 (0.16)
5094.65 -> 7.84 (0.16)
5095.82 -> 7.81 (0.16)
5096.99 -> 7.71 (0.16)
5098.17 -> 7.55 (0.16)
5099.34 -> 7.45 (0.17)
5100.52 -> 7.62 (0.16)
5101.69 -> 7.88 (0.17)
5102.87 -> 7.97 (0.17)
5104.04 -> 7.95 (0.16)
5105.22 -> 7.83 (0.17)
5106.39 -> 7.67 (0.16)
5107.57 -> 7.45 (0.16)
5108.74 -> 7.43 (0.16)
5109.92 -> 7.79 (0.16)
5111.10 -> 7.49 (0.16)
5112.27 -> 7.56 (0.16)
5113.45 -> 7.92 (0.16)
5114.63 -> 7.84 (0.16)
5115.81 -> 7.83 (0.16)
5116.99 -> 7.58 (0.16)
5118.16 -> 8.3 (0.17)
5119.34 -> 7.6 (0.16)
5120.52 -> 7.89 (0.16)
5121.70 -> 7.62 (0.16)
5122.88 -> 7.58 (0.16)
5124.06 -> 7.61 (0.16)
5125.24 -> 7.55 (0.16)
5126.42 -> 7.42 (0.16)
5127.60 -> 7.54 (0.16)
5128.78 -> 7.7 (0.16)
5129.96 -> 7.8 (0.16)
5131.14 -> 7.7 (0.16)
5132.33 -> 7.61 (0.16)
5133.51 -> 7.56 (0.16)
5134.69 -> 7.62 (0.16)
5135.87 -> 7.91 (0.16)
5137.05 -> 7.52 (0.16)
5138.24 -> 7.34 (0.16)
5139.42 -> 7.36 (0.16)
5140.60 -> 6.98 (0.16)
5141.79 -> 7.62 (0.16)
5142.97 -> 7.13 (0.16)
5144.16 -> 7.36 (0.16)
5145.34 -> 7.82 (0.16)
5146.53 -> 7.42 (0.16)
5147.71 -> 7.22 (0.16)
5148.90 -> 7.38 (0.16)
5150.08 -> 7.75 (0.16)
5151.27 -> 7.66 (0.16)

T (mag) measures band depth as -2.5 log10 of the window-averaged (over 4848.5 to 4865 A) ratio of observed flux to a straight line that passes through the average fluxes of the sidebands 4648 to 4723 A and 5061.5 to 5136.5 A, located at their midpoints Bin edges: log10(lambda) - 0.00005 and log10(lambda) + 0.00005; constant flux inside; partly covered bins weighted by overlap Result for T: 0.123 mag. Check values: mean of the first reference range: 8.07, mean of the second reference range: 7.7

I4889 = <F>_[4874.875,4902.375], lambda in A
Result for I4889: 7.89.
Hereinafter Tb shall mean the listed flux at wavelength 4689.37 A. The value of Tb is 8.17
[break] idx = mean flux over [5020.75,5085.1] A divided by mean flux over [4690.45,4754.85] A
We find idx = 1.0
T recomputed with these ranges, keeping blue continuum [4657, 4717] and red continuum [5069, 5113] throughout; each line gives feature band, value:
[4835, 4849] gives -0.01 mag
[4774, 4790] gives -0.02 mag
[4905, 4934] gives 0.01 mag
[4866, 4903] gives 0.01 mag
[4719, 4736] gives -0.03 mag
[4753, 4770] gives -0.01 mag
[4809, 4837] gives -0.03 mag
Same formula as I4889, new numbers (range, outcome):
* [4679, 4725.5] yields 8.04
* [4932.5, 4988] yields 7.81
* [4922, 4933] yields 7.86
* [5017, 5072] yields 7.72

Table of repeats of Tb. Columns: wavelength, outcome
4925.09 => 7.64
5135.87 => 7.91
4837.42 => 8.38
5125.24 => 7.55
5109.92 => 7.79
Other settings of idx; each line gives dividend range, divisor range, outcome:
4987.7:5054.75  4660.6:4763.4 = 0.95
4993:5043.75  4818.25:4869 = 1.00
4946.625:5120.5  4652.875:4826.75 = 0.96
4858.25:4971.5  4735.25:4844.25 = 0.95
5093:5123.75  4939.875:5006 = 0.99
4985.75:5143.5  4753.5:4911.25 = 0.98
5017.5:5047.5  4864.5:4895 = 1.00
